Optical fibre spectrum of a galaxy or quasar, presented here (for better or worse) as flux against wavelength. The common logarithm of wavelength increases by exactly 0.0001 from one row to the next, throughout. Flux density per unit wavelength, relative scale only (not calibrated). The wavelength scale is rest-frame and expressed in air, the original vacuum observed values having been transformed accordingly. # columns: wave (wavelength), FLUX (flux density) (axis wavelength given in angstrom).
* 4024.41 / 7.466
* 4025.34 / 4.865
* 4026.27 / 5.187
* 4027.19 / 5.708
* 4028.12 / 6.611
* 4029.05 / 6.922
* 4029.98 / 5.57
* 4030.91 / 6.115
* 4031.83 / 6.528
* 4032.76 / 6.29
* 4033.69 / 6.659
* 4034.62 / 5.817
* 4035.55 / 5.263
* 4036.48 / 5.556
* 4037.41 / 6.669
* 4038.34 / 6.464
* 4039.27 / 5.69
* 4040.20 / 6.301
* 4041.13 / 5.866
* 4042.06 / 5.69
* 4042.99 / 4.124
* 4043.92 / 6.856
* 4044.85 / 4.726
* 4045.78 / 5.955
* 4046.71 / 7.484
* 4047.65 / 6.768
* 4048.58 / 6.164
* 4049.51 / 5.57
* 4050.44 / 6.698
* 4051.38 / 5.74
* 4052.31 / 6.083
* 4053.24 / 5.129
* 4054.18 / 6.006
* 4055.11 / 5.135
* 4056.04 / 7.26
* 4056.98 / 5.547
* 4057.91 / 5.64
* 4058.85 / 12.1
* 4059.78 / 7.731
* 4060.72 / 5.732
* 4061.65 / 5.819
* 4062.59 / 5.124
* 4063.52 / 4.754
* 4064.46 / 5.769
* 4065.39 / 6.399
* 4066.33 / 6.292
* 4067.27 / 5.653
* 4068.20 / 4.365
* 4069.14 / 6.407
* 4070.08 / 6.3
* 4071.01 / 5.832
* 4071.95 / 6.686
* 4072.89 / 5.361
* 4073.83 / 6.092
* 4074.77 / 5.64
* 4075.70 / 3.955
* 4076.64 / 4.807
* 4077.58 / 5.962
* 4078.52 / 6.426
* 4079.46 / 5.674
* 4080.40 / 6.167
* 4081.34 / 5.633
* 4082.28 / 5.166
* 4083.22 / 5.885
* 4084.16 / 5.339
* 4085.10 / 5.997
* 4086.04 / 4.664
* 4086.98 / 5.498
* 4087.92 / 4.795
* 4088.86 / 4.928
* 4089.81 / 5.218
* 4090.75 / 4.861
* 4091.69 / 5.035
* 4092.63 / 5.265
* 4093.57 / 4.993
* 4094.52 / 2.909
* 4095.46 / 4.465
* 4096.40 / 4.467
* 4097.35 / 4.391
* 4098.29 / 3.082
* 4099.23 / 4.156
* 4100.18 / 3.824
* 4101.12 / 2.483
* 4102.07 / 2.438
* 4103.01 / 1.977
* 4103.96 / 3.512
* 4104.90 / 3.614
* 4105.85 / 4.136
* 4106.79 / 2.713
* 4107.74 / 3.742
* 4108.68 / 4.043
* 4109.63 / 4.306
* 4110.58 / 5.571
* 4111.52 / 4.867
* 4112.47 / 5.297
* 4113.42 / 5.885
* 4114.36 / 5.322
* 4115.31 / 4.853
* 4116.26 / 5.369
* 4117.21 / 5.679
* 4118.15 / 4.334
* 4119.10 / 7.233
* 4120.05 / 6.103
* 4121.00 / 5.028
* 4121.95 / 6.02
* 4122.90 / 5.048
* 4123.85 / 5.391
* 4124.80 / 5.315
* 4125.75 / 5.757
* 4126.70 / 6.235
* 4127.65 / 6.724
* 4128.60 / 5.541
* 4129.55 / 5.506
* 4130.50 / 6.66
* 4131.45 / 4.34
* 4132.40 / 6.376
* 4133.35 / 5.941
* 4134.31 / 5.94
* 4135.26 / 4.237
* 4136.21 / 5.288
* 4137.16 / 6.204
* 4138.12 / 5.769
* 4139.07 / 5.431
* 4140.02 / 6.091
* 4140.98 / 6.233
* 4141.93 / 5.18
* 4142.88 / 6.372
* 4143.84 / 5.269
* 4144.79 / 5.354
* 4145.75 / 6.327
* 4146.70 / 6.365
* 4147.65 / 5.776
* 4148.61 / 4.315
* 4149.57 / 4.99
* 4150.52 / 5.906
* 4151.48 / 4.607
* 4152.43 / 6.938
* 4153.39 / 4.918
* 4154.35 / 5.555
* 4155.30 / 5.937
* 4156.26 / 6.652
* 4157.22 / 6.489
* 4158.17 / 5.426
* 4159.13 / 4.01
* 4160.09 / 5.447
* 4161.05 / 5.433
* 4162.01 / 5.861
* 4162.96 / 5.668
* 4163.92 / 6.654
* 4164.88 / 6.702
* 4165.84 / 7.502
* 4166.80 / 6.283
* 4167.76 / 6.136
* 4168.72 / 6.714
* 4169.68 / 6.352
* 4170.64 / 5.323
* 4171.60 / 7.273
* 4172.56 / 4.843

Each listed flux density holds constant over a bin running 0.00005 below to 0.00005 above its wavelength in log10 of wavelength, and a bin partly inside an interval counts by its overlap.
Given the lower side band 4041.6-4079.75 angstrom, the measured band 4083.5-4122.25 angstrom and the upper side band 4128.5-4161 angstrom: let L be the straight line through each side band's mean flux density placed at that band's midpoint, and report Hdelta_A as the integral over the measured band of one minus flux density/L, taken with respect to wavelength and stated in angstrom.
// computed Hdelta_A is 8.07 angstrom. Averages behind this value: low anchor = 5.99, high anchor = 5.63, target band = 4.6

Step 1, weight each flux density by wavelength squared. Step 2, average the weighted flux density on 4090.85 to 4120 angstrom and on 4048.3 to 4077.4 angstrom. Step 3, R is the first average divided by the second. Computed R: 0.74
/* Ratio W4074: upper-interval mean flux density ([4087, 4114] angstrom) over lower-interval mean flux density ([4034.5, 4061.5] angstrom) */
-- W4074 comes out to 0.7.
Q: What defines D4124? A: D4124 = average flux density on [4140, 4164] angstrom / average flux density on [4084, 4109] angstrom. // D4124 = 1.36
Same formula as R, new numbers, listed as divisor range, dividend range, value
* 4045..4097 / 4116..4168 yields 1.04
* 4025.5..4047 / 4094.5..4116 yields 0.70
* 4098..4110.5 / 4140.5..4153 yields 1.67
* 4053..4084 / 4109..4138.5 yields 0.96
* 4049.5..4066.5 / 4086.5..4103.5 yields 0.68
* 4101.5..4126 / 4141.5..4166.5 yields 1.24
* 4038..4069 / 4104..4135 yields 0.89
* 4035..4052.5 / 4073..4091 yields 0.92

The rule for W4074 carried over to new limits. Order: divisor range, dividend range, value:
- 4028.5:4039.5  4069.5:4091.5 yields 0.90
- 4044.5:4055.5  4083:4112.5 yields 0.72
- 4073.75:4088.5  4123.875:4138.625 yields 1.05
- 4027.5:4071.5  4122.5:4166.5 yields 0.94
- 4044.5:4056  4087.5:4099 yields 0.75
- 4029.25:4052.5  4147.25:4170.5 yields 0.97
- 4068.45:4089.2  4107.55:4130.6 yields 0.97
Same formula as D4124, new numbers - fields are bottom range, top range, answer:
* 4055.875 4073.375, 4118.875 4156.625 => 0.92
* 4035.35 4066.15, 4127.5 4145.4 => 0.93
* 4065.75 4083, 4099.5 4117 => 0.73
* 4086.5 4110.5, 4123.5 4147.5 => 1.42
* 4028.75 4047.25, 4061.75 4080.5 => 0.94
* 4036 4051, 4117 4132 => 0.94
